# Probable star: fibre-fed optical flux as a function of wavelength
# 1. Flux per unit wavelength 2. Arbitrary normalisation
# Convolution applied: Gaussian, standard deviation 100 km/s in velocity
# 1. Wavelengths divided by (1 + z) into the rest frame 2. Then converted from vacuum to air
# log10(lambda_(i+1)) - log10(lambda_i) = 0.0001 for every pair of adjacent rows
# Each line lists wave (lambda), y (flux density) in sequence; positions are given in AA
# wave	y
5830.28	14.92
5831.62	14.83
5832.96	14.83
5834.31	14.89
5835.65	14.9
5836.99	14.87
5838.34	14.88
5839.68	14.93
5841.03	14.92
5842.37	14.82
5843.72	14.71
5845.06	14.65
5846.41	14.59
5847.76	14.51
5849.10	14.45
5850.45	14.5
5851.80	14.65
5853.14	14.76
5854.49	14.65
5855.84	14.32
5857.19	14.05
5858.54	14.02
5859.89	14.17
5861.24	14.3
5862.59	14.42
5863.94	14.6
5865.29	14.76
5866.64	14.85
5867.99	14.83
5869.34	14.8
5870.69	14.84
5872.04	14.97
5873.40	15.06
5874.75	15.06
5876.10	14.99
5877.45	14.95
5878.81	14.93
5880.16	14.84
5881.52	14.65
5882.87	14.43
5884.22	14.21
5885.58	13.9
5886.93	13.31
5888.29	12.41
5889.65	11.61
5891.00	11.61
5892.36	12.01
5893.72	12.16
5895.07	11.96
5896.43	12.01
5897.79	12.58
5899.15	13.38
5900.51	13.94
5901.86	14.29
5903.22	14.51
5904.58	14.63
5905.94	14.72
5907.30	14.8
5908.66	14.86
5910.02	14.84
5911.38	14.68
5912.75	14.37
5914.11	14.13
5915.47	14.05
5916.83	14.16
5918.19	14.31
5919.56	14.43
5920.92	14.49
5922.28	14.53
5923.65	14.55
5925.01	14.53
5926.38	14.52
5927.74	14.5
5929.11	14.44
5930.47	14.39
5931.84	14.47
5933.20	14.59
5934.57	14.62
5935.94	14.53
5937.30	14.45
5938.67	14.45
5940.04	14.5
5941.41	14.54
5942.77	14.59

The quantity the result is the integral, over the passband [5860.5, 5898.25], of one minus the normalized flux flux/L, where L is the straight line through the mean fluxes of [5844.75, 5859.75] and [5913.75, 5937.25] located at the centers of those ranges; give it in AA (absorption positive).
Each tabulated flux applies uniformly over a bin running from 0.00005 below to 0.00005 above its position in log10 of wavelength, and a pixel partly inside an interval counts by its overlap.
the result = 1.4 AA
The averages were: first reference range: 14.4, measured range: 13.9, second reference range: 14.4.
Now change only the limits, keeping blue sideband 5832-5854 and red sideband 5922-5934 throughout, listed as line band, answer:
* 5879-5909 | 2.25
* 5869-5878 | -0.19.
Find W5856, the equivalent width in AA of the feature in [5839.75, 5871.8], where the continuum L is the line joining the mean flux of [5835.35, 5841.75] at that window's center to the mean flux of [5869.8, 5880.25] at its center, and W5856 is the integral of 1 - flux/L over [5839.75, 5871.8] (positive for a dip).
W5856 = 0.7 AA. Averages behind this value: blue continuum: 14.9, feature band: 14.6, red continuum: 15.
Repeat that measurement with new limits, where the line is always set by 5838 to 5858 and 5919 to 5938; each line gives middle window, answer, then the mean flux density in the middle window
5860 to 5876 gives -0.2 AA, 14.8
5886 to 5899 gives 2.0 AA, 12.3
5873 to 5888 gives 0.1 AA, 14.5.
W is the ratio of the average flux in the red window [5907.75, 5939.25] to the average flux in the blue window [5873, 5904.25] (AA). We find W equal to 1.06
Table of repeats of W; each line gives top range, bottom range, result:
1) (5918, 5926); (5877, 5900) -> 1.10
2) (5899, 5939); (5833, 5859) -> 0.99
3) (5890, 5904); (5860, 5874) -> 0.87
